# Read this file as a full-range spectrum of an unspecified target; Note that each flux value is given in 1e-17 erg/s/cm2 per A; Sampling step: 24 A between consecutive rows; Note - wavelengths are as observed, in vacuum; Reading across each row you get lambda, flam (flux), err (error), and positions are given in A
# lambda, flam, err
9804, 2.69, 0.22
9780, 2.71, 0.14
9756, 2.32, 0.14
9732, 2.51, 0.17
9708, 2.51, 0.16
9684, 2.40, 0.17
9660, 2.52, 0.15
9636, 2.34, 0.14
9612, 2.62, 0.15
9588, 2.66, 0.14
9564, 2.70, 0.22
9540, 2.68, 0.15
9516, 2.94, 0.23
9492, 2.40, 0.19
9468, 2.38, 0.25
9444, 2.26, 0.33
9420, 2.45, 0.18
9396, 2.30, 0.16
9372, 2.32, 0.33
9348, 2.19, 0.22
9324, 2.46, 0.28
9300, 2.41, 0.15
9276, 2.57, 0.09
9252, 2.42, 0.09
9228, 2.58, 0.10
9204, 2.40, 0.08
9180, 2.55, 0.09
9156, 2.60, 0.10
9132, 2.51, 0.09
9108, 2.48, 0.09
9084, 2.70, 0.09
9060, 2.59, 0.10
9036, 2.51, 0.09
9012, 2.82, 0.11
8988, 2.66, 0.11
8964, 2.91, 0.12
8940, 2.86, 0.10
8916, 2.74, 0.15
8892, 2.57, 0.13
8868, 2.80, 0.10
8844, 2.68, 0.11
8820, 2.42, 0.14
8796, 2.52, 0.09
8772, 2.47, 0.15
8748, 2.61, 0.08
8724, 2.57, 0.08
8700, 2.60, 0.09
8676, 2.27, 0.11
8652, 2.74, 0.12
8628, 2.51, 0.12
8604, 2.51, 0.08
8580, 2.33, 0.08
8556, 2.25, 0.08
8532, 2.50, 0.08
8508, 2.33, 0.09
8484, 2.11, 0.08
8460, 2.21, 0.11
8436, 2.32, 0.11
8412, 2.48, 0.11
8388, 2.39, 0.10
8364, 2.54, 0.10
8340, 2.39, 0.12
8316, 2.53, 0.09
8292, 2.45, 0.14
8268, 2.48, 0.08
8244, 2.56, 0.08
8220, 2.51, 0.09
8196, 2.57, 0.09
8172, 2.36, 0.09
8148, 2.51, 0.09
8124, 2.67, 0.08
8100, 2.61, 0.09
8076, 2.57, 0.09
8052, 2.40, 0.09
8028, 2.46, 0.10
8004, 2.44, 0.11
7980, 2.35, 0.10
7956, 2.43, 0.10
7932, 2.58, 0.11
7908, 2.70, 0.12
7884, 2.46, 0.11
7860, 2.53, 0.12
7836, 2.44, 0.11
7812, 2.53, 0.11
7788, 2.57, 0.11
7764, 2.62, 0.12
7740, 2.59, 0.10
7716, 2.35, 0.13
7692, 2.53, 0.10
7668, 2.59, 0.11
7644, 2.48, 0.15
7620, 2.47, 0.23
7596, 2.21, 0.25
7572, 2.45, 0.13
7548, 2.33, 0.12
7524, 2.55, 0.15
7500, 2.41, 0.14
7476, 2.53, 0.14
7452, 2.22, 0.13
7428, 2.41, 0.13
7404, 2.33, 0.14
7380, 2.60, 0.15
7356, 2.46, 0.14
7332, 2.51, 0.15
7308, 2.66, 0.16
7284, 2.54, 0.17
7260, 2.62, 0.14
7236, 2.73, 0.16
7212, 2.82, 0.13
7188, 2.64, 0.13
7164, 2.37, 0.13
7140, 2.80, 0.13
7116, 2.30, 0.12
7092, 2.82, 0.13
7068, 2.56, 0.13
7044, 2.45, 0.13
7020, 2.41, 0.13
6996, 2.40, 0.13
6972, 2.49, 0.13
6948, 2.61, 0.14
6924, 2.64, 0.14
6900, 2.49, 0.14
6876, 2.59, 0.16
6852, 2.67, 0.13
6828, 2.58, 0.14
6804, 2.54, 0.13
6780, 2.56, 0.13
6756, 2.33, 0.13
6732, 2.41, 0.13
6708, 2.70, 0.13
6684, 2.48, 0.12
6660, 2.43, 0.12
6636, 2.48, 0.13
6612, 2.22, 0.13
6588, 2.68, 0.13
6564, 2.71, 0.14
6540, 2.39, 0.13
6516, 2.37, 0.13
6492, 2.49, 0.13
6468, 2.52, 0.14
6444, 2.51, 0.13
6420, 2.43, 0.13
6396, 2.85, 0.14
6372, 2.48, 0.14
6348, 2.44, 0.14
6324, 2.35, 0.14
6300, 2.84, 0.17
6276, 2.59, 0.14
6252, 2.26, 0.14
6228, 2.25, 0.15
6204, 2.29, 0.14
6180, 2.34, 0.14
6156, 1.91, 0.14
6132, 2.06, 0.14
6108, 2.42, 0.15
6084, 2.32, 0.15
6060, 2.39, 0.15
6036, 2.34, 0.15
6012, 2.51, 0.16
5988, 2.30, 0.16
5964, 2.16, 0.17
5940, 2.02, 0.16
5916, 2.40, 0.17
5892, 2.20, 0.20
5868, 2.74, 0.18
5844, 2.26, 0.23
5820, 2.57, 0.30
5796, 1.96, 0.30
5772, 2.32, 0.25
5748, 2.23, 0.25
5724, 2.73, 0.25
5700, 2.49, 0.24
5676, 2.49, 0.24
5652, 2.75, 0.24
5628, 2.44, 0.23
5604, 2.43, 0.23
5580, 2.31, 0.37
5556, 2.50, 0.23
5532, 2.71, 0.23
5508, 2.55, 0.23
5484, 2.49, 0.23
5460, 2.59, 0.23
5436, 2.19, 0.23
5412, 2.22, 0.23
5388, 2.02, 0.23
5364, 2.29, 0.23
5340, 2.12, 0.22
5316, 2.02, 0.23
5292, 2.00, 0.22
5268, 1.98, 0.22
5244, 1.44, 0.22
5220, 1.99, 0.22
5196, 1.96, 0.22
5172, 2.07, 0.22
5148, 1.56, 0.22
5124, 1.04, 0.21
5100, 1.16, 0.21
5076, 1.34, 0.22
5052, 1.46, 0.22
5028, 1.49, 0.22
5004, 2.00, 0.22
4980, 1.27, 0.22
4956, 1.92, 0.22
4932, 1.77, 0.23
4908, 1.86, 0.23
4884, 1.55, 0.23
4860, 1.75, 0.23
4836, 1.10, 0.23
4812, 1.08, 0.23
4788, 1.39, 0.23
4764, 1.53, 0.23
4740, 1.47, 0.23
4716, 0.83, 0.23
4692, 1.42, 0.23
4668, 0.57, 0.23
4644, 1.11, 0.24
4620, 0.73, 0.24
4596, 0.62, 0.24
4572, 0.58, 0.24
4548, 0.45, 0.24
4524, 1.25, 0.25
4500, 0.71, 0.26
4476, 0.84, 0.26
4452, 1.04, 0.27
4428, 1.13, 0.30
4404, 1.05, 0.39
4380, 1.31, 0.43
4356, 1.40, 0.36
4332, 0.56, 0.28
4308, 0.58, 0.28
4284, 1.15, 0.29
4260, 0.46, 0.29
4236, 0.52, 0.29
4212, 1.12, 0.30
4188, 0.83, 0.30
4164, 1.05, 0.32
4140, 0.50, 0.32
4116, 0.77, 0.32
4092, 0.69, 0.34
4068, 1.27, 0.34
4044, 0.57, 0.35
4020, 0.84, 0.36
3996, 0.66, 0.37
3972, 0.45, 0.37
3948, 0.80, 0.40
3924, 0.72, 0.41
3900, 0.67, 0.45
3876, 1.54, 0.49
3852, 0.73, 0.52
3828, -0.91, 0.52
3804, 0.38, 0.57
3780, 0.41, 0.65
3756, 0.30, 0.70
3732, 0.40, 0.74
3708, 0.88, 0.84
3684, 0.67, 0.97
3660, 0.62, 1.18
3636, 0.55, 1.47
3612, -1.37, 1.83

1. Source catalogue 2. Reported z 0.19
